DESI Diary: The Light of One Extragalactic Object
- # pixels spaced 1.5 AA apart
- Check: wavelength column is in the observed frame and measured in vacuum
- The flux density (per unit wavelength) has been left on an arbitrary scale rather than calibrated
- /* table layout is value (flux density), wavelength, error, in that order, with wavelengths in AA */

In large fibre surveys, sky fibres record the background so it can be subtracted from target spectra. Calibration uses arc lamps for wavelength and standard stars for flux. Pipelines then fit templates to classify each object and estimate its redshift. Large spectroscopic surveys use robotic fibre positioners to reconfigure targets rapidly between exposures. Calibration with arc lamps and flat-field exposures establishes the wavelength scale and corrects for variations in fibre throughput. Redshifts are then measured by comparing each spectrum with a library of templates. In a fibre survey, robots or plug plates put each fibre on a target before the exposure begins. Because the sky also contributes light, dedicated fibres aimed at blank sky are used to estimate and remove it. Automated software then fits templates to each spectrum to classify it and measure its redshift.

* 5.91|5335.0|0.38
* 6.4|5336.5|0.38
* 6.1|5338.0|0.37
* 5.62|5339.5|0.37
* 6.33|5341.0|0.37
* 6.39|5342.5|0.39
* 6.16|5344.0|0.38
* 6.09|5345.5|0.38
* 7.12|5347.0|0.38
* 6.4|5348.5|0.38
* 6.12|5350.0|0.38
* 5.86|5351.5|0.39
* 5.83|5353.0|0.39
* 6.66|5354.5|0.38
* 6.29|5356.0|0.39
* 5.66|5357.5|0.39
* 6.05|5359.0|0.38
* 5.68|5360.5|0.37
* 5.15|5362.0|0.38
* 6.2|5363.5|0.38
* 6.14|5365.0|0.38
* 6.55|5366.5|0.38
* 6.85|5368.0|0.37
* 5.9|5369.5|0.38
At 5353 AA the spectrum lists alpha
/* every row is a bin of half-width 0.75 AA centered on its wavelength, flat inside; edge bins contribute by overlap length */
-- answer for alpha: 5.83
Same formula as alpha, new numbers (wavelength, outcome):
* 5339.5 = 5.62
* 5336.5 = 6.4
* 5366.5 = 6.55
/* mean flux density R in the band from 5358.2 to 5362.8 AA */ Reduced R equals 5.63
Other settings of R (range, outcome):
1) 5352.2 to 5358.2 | 6.11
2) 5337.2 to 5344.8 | 6.12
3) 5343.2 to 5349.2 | 6.44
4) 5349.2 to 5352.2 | 6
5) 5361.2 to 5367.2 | 6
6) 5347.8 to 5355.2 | 6.17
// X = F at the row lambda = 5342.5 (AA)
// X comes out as 6.39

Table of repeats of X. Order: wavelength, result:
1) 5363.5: 6.2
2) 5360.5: 5.68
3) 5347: 7.12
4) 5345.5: 6.09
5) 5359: 6.05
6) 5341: 6.33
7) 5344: 6.16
